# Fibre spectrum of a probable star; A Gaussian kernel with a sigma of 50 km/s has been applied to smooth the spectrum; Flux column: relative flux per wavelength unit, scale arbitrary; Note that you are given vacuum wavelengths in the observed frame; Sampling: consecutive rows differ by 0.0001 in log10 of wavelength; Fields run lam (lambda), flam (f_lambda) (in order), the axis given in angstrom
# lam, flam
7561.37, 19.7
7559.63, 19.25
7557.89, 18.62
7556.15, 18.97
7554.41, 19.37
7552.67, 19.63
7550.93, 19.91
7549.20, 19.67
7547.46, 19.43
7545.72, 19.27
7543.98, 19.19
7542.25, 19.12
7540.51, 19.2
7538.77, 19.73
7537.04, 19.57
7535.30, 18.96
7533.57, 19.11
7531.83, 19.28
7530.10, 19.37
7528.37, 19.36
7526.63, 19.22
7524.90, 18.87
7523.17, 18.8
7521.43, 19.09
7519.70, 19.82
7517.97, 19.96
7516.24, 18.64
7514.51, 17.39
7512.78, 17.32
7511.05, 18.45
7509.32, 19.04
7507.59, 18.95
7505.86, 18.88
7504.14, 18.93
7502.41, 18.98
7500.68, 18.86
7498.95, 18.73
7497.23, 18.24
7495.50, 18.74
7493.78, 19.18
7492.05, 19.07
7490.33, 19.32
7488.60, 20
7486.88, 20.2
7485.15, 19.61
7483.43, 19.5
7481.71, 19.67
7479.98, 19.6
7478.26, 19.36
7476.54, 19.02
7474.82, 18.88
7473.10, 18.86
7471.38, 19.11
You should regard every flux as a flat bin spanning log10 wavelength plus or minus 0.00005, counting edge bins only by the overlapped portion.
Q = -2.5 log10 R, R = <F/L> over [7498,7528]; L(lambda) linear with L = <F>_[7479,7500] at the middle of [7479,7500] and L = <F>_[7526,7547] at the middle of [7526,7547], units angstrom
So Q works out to 0.027 mag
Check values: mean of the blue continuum 19.3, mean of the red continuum 19.3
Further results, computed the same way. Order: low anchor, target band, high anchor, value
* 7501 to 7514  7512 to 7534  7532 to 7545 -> 0.00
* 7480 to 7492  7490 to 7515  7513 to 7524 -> 0.03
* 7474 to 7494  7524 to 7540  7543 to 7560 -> 0.01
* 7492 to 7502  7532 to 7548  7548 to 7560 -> 0.00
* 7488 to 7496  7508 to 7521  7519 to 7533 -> 0.03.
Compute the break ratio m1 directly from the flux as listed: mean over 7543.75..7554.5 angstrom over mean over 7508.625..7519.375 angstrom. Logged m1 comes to 1.1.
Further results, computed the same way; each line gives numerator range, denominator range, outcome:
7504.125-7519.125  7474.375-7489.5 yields 0.95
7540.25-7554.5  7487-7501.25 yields 1.02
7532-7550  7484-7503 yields 1.01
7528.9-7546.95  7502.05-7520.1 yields 1.03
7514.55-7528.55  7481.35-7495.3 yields 0.98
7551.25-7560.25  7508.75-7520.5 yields 1.03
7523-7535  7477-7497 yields 0.99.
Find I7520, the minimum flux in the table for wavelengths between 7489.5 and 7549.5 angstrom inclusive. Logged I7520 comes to 17.32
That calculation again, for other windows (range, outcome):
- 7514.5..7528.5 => 17.39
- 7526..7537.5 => 18.96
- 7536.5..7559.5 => 18.62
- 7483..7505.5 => 18.24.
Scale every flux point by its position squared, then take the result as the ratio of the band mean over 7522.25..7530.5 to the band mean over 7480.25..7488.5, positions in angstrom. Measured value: 1.0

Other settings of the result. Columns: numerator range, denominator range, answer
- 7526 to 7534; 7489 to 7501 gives 1.03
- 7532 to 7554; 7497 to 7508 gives 1.04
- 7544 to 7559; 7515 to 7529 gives 1.02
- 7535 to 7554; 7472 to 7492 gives 1.02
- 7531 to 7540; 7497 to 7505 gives 1.04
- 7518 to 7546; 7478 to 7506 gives 1.01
